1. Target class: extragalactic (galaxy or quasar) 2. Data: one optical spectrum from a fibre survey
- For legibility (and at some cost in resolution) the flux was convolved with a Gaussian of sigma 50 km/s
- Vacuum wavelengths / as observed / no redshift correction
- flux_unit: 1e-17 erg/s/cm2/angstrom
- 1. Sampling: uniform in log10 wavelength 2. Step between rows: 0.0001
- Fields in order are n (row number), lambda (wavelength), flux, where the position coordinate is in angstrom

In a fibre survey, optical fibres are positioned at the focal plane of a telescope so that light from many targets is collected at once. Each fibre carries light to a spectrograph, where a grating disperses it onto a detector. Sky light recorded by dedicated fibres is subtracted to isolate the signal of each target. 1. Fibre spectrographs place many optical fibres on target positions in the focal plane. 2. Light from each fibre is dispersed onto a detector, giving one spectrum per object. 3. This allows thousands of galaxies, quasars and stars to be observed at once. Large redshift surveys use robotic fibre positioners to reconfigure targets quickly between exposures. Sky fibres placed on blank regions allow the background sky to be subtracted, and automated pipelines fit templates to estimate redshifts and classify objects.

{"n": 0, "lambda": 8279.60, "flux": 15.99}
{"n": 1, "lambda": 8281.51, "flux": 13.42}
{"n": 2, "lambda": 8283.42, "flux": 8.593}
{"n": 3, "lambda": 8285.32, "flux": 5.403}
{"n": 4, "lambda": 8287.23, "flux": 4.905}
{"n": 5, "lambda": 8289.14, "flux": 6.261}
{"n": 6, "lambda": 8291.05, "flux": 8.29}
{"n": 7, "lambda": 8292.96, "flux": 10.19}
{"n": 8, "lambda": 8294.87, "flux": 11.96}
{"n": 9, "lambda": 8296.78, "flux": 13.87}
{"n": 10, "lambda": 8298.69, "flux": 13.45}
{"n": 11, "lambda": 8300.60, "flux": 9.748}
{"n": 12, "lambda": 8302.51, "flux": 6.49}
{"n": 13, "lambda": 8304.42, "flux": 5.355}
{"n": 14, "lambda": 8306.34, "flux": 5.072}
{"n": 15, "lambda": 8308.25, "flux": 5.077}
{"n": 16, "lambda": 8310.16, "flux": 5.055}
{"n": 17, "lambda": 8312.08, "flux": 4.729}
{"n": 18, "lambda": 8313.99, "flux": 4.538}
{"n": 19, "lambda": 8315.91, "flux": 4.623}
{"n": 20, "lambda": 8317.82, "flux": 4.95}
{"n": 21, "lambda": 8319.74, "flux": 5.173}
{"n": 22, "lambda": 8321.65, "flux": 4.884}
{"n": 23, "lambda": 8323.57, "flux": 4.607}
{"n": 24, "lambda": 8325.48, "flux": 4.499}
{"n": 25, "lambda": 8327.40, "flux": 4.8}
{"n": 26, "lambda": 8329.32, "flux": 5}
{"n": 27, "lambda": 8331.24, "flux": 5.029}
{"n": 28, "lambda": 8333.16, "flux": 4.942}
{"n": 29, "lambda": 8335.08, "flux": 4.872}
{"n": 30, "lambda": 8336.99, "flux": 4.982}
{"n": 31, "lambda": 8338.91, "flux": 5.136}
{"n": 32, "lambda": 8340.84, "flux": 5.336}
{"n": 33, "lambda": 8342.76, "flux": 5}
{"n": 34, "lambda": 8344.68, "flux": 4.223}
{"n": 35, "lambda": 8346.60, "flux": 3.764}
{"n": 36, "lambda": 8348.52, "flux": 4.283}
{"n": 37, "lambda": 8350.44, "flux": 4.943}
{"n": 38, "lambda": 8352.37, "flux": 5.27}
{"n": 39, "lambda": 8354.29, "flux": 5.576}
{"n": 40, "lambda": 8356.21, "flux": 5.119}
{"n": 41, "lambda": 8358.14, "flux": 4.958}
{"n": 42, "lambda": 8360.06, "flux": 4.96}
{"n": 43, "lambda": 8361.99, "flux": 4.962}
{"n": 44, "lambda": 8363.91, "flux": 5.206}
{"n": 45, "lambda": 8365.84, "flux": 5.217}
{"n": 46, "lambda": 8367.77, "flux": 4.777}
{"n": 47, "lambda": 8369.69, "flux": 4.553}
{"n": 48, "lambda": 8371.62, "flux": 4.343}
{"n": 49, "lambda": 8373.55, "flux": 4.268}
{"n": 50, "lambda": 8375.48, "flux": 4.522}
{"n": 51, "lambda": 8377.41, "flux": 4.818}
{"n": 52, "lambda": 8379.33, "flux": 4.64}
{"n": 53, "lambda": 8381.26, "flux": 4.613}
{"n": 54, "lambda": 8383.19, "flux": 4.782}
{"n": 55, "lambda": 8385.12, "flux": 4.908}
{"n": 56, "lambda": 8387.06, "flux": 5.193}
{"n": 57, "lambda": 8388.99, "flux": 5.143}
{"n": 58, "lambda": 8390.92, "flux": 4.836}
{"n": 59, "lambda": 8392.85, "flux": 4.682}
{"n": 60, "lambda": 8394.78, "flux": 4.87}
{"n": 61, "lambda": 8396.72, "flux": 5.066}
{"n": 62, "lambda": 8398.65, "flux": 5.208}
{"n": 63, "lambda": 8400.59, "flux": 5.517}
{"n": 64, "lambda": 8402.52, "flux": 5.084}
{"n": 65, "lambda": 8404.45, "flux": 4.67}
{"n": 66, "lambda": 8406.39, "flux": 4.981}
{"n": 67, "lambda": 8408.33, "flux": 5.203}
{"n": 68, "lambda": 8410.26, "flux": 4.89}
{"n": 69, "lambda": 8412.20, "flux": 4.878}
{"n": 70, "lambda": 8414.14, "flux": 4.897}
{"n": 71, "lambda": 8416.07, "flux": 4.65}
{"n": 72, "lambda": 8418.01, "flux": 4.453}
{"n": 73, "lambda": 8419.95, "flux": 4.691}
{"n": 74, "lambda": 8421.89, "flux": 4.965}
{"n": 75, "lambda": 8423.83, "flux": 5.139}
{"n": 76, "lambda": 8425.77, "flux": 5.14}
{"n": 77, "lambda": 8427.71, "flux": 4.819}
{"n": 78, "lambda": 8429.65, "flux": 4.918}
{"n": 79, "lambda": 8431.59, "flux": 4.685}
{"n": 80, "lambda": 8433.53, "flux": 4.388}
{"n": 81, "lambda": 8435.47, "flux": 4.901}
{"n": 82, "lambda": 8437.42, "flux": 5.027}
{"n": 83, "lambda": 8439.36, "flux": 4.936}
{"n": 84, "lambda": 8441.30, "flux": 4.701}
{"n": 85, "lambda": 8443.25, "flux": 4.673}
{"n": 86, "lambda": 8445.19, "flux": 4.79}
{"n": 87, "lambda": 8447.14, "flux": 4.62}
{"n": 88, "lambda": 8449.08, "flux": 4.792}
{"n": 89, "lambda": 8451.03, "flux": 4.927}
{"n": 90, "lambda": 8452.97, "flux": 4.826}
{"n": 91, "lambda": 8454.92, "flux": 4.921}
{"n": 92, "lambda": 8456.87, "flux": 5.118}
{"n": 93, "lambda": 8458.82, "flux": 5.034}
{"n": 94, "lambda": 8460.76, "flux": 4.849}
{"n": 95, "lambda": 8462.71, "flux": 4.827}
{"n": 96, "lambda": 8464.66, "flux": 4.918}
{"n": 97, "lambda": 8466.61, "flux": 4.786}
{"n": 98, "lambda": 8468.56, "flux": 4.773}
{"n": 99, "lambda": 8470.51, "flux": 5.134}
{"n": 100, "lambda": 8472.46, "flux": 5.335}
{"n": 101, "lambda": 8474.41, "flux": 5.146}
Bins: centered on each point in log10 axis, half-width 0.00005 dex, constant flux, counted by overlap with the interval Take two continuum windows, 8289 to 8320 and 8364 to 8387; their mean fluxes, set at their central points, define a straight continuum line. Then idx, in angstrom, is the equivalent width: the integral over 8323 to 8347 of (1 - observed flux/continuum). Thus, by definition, 5.5 angstrom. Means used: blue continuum 7.42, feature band 4.81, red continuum 4.72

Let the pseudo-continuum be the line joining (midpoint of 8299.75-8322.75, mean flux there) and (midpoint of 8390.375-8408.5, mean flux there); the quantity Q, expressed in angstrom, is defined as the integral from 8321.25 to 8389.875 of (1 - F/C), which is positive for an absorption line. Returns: 5.1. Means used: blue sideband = 5.45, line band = 4.84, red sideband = 5.01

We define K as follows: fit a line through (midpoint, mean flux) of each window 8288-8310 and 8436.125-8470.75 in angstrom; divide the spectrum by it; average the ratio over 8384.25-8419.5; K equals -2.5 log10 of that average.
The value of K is 0.22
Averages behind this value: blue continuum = 8.54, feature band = 4.95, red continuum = 4.86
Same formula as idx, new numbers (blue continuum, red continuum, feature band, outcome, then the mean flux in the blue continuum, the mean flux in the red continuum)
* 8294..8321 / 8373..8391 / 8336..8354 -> 3.4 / 7.11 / 4.78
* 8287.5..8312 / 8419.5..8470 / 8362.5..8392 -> 7.4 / 8.17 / 4.86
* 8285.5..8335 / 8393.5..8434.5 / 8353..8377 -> 3.3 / 6.49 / 4.91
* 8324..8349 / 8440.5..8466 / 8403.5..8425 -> -0.2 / 4.77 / 4.85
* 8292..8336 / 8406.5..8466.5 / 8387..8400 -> 1.0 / 6.47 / 4.85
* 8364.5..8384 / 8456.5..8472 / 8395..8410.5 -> -1.1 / 4.66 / 4.94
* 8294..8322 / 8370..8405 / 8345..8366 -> 3.0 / 7.03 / 4.84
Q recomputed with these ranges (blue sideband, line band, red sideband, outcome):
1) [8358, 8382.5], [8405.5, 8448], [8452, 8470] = 0.1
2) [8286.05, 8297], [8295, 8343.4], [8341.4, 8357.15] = 6.9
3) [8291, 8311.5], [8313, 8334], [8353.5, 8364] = 6.9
